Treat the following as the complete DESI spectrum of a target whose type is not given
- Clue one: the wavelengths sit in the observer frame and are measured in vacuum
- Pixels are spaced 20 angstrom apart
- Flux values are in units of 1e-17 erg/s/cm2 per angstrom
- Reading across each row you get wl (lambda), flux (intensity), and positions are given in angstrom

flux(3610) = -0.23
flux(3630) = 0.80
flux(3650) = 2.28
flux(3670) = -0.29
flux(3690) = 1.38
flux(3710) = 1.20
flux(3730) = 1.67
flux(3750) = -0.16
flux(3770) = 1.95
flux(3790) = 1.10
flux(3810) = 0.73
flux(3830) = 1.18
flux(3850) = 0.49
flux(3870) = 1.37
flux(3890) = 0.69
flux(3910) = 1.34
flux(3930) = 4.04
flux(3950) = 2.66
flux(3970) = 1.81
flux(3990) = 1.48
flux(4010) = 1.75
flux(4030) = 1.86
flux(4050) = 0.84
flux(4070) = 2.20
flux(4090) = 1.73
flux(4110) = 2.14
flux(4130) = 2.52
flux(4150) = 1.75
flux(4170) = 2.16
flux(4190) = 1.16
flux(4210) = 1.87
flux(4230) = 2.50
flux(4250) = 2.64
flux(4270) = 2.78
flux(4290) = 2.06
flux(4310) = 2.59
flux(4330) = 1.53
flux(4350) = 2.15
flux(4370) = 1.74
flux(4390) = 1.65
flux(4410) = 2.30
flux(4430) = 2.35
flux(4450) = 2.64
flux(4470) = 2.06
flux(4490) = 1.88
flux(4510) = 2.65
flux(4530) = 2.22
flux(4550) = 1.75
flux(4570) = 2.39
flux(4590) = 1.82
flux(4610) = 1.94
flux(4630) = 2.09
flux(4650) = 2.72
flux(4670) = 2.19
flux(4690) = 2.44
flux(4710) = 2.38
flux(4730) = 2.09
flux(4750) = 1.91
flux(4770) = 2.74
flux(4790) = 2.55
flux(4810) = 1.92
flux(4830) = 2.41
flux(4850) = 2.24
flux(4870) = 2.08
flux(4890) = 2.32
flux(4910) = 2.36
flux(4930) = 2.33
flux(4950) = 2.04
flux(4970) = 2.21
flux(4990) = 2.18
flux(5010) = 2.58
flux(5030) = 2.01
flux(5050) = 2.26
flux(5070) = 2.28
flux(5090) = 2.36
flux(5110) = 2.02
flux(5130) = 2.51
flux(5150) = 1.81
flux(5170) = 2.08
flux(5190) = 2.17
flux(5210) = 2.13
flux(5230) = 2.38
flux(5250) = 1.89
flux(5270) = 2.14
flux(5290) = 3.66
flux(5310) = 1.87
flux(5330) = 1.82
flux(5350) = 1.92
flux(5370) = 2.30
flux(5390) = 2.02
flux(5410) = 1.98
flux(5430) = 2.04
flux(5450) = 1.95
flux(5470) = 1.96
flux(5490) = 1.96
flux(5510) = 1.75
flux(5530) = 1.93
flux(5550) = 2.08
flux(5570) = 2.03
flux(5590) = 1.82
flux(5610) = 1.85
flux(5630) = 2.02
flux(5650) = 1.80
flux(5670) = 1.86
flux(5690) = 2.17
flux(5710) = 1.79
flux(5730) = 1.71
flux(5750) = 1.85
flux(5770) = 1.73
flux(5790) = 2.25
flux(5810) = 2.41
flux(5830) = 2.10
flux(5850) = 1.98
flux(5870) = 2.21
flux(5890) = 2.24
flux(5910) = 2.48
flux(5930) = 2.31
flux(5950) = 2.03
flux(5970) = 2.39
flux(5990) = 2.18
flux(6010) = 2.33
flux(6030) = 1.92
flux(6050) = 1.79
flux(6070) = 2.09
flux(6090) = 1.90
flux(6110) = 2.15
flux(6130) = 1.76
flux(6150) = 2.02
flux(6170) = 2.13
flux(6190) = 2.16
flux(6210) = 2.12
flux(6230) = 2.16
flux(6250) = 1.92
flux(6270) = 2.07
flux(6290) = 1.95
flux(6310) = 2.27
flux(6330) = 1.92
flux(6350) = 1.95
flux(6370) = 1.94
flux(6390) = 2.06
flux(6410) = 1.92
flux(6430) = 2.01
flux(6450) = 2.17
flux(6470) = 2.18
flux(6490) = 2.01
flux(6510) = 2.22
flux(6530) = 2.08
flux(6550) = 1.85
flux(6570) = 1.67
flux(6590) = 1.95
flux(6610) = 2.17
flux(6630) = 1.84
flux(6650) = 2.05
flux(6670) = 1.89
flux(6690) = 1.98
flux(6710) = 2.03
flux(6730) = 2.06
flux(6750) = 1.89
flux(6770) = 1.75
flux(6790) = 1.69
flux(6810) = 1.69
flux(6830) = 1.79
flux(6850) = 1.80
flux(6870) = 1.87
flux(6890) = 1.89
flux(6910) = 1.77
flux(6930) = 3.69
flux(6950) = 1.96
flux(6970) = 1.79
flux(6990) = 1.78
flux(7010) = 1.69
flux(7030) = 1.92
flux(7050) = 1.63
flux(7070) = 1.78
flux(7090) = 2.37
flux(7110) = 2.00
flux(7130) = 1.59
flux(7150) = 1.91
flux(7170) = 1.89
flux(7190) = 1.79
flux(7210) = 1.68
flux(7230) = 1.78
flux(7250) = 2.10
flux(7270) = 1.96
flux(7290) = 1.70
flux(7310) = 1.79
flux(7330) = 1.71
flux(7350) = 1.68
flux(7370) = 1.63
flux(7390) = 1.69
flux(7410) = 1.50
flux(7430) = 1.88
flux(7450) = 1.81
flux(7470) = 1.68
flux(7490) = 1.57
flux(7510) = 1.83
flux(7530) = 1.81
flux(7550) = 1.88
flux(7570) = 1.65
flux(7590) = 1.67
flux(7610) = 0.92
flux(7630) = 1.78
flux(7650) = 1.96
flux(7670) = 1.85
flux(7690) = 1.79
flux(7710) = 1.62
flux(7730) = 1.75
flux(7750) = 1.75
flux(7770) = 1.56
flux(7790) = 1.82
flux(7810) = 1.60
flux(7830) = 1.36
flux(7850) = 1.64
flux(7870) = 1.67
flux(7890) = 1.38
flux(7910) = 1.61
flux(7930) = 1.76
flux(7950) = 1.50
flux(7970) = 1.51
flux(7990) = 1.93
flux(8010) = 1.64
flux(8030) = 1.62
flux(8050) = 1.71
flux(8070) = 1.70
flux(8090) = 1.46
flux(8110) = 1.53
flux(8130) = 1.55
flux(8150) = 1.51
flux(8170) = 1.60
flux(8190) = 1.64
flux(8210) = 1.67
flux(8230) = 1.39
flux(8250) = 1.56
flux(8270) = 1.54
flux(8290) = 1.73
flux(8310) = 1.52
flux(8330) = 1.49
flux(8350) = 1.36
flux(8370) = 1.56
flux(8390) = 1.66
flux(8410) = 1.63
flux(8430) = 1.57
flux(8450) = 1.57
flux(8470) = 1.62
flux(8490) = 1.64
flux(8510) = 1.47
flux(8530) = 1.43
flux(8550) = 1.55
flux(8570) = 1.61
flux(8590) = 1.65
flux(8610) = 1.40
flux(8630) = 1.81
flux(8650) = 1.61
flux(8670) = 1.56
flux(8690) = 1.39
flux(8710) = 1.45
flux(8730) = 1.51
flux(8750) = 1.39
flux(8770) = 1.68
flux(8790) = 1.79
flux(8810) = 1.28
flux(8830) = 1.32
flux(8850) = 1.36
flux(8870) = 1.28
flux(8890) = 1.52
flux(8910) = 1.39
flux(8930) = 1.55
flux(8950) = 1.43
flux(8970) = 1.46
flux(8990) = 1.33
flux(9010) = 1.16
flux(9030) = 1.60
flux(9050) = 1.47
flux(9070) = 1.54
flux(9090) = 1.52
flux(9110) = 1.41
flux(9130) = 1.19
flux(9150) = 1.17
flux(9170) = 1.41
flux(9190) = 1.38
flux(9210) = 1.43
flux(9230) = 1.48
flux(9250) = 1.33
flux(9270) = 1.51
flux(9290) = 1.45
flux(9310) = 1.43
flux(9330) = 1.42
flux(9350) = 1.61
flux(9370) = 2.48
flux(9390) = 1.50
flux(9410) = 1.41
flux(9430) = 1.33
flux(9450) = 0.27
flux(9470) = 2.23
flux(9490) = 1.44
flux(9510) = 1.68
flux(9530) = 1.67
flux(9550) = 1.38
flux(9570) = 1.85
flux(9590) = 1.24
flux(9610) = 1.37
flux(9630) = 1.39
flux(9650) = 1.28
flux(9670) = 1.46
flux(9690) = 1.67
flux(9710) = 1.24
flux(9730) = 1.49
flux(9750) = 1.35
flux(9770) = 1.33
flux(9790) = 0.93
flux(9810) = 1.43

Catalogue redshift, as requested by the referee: 0.05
